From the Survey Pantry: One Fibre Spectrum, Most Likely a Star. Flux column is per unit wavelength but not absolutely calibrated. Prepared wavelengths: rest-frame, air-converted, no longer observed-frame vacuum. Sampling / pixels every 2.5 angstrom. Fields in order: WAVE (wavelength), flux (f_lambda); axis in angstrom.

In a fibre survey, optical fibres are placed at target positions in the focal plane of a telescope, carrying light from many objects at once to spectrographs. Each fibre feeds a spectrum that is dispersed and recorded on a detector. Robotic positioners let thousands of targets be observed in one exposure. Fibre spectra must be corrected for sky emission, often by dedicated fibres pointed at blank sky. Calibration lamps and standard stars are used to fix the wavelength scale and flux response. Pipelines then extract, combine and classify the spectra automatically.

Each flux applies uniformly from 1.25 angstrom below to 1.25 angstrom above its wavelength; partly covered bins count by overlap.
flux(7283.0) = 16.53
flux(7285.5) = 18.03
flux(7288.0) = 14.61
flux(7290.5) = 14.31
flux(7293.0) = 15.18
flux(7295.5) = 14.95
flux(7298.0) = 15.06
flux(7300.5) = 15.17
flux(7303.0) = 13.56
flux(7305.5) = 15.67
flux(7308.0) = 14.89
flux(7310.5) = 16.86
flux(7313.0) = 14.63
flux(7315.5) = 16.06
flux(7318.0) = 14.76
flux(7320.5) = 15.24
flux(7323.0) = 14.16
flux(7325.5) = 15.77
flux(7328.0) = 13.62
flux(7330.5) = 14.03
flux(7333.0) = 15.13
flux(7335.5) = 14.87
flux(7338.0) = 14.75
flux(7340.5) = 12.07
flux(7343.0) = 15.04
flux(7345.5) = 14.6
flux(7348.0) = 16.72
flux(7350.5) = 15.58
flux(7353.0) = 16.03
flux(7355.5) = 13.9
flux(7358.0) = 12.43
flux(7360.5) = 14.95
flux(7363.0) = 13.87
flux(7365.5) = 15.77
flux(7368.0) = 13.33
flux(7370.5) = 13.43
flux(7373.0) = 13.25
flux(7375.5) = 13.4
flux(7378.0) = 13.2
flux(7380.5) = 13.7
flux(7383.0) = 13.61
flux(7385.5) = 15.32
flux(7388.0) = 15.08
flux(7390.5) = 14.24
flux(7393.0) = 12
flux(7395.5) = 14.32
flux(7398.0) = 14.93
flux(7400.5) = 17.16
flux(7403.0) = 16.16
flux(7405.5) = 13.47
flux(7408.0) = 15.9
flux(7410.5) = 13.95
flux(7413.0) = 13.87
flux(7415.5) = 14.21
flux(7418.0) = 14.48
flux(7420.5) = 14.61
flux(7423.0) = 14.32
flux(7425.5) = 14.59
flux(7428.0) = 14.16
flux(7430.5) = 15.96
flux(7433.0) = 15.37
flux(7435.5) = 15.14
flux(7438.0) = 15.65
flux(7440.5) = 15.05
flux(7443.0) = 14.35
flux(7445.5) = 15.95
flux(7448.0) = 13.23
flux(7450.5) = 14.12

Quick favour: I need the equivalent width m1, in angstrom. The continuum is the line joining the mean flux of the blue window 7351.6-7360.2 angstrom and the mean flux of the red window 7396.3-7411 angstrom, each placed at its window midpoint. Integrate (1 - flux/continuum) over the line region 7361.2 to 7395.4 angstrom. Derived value 1.9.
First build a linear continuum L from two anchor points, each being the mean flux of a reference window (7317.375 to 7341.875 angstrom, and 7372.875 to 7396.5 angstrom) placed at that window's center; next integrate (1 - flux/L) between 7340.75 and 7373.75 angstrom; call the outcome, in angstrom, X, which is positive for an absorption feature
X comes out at -0.8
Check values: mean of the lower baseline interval 14.4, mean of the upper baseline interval 13.8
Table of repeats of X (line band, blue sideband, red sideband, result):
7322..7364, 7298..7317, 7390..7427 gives 1.2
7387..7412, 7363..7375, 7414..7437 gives -0.6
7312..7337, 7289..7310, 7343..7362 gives 0.1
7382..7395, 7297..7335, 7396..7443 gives 0.7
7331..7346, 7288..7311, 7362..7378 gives -0.1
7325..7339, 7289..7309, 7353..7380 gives -0.3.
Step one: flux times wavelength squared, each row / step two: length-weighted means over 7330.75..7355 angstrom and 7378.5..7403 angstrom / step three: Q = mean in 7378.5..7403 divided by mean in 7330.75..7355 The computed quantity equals 1.0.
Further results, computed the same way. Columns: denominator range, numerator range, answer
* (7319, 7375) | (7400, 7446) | 1.05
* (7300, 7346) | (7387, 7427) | 1.01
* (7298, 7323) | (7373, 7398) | 0.94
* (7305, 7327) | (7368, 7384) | 0.89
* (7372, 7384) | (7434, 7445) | 1.14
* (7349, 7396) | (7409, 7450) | 1.06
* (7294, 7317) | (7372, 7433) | 0.98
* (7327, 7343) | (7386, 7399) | 1.02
